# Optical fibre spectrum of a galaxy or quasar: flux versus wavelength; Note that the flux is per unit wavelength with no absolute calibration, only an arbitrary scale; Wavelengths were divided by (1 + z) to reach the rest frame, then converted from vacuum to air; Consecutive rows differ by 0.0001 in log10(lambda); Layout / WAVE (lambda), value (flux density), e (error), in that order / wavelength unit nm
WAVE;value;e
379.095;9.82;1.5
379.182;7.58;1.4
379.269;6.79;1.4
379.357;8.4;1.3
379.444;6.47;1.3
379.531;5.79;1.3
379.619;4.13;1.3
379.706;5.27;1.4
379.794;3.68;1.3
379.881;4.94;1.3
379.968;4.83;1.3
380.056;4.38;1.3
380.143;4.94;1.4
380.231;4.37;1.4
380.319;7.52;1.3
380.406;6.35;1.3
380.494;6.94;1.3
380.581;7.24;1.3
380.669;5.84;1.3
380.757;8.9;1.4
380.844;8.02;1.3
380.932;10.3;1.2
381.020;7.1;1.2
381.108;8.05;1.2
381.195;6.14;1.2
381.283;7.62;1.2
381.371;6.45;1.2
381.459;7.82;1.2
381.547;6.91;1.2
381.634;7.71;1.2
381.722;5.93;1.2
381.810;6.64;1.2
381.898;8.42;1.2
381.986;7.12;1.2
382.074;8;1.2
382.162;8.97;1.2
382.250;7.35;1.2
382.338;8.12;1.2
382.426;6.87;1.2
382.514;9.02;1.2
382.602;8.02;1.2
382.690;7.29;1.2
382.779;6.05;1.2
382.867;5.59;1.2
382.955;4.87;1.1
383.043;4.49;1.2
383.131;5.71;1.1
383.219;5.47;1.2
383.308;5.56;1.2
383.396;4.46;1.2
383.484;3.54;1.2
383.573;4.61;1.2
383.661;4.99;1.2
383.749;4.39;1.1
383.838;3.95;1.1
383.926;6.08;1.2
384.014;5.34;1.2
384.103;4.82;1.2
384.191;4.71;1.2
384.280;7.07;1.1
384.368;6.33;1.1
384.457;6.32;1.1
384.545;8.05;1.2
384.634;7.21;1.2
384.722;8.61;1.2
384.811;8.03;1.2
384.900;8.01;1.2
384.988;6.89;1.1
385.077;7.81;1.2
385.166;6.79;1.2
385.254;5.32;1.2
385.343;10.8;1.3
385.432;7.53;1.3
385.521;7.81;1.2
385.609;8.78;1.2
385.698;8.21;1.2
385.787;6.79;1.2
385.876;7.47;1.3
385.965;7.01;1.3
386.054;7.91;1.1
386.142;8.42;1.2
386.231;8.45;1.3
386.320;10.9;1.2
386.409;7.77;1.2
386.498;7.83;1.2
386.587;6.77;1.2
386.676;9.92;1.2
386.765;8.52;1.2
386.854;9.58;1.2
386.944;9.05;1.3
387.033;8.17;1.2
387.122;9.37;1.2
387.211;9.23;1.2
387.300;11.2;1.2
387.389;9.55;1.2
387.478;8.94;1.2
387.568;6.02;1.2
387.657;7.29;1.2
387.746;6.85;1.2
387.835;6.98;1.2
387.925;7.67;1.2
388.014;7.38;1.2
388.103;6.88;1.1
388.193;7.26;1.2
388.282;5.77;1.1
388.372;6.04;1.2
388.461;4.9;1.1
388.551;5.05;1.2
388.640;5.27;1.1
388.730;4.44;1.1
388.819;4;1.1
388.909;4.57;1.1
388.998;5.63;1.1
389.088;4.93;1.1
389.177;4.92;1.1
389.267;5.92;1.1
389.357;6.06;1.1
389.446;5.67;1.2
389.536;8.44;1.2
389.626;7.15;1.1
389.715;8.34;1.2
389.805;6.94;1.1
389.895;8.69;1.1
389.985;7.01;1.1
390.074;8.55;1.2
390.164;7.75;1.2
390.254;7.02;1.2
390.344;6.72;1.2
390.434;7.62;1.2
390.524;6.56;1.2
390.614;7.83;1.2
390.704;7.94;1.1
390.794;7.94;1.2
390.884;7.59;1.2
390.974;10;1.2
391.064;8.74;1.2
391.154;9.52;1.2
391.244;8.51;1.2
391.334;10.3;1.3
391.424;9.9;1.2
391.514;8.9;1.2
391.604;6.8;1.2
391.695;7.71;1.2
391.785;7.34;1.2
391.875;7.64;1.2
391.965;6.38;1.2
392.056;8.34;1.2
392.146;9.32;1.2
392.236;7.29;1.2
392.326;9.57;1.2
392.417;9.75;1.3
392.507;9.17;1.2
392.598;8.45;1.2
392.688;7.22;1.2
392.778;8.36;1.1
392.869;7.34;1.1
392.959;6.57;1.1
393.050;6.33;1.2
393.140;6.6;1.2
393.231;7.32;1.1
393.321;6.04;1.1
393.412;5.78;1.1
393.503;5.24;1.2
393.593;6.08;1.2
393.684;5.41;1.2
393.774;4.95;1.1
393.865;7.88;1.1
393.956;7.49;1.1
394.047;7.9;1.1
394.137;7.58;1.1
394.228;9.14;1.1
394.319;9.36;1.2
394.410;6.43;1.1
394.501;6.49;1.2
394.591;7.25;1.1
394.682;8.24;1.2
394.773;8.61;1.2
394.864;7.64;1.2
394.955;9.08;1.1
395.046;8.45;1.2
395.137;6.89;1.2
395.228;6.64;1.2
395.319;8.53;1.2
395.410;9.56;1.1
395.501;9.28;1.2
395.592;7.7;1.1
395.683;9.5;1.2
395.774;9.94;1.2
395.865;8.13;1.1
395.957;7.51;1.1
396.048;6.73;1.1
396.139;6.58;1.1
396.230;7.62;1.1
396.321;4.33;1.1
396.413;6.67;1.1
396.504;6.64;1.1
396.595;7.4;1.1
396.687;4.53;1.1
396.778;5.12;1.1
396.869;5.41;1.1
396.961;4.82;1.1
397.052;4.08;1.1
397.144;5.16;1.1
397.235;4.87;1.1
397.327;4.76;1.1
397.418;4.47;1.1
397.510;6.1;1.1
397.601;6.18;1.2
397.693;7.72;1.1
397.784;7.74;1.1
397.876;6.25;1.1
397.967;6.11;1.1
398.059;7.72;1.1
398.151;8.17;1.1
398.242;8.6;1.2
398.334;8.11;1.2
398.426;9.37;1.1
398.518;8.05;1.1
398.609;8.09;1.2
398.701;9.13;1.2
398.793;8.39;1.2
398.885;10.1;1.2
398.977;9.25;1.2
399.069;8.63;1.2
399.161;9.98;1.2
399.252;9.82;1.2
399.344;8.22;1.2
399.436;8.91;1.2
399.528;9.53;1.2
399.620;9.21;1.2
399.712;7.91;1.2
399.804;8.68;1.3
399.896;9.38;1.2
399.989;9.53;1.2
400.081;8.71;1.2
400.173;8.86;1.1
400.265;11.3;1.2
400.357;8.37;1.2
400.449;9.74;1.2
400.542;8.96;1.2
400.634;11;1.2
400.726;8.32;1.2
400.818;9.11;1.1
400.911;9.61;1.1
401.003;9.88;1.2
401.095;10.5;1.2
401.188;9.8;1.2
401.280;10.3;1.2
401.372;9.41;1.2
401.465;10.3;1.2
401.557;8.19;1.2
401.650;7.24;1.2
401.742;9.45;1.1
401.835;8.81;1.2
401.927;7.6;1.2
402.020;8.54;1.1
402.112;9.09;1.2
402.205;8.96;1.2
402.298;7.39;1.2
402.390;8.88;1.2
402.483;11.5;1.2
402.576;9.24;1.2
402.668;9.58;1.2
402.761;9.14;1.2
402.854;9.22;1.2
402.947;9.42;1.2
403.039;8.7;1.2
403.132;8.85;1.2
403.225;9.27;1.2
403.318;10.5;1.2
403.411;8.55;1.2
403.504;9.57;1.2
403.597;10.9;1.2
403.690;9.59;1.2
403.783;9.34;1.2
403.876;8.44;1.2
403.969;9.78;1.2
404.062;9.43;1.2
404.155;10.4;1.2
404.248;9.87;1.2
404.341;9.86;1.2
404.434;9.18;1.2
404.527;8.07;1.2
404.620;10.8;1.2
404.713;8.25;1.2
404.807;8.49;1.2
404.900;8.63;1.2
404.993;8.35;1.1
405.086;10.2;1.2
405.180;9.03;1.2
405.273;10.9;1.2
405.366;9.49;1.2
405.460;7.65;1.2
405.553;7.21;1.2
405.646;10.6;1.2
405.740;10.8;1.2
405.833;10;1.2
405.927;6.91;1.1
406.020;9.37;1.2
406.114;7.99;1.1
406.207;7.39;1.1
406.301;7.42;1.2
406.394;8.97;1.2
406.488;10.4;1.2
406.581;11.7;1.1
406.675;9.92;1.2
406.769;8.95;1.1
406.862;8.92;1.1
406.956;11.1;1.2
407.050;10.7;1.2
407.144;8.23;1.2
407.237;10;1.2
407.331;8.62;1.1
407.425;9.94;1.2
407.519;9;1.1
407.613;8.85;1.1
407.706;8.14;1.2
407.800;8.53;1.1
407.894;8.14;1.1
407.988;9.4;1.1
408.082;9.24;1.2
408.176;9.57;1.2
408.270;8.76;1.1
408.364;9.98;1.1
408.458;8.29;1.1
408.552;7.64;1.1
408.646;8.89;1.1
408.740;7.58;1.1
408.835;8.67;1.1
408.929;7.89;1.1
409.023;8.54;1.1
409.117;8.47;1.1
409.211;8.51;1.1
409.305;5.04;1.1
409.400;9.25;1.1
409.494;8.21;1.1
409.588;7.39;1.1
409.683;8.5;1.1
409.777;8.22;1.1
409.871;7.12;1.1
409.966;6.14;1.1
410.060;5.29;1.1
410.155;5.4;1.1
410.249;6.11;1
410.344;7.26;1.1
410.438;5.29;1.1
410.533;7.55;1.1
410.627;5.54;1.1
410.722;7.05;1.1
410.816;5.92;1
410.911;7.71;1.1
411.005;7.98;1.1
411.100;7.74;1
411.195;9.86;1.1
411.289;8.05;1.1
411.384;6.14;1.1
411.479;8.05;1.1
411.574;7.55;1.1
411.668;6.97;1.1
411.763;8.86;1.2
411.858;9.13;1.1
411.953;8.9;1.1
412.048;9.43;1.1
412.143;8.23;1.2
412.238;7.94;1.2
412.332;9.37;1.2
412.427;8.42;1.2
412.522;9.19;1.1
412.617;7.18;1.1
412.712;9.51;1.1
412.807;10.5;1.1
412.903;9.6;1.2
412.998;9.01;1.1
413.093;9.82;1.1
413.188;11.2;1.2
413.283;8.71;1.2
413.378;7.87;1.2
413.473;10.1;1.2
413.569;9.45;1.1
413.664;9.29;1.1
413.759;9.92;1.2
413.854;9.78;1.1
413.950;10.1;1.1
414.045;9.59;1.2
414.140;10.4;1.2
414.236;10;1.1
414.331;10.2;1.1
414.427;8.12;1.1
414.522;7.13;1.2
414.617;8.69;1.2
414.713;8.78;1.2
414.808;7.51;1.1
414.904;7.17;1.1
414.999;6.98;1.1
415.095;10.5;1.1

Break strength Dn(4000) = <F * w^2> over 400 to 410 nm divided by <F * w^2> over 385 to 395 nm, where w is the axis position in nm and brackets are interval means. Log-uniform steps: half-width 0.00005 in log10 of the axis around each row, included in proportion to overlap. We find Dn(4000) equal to 1.29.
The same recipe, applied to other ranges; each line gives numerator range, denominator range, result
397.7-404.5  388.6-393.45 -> 1.29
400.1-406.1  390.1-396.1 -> 1.25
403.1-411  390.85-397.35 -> 1.24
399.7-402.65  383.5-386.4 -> 1.43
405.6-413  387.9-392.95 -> 1.25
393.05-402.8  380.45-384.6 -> 1.31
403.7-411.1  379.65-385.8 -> 1.46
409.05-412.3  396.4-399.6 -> 1.10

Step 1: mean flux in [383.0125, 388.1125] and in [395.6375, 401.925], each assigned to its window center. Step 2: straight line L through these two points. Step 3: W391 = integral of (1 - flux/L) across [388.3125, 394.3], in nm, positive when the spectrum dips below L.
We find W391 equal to 0.30 nm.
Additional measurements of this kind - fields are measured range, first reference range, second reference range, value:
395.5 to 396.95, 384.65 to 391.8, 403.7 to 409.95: 0.21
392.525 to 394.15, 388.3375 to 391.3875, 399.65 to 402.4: 0.17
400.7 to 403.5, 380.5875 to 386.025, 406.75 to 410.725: -0.50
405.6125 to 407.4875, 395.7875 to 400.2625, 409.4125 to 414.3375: -0.32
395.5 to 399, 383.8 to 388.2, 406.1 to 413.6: 0.43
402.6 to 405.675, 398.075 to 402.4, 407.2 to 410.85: -0.28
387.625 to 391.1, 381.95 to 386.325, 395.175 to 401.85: 0.24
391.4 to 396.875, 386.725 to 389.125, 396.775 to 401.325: 0.14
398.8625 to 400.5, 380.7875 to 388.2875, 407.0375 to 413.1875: -0.29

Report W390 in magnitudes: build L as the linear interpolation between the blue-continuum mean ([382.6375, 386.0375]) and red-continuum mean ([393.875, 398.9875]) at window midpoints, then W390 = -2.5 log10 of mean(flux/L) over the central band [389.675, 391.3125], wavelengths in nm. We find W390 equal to -0.16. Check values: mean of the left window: 6.41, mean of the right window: 7.34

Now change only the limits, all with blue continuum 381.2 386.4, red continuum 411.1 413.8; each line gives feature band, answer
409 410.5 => 0.21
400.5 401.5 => -0.21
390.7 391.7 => -0.18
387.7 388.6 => 0.11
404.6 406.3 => -0.07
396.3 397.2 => 0.39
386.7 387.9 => -0.19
